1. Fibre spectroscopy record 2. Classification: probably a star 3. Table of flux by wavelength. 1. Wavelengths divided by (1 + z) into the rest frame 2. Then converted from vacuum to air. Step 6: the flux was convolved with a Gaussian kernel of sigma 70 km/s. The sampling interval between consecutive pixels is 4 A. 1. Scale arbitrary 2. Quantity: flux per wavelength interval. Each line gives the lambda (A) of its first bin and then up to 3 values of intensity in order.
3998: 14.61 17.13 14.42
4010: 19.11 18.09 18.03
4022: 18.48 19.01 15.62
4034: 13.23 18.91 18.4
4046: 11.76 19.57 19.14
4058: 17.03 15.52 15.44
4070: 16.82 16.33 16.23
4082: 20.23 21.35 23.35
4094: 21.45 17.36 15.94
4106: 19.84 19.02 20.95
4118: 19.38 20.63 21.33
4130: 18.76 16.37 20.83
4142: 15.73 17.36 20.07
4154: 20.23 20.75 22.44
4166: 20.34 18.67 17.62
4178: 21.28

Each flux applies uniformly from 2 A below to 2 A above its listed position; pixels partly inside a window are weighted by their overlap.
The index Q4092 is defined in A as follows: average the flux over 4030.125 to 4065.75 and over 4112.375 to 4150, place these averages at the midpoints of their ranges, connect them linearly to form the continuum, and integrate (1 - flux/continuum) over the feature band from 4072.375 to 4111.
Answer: -2.7 A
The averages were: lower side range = 16.6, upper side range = 19.1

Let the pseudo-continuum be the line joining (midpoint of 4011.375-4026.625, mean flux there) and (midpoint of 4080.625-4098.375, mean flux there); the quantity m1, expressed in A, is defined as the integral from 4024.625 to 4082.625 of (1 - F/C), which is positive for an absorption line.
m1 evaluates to 8.6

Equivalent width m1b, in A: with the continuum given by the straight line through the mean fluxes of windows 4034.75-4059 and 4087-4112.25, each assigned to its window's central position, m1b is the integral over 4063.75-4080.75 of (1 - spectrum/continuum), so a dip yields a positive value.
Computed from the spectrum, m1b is 1.9 A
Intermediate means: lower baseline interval 17.3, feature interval 16.4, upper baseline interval 19.6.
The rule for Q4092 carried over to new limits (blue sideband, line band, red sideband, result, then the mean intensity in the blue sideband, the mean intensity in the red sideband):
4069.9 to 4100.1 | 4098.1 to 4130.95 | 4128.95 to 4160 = -0.6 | 19.3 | 18.8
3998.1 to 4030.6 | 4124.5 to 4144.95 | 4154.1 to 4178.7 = 1.1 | 17.4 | 20.1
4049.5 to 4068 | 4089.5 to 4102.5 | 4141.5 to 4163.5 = -1.0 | 17.2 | 19.6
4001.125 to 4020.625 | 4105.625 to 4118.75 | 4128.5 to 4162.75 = -0.8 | 17.4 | 19.1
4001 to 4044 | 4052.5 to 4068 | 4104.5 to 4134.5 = 1.3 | 17.3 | 19.7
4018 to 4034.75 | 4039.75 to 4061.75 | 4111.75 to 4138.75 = 0.8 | 17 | 19.7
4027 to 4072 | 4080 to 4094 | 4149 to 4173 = -3.0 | 16.6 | 20.3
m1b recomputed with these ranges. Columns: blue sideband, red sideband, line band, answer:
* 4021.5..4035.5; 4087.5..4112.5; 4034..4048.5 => 0.8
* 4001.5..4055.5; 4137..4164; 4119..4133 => -0.6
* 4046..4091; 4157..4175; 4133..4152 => 1.3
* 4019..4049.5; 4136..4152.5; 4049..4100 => -3.1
